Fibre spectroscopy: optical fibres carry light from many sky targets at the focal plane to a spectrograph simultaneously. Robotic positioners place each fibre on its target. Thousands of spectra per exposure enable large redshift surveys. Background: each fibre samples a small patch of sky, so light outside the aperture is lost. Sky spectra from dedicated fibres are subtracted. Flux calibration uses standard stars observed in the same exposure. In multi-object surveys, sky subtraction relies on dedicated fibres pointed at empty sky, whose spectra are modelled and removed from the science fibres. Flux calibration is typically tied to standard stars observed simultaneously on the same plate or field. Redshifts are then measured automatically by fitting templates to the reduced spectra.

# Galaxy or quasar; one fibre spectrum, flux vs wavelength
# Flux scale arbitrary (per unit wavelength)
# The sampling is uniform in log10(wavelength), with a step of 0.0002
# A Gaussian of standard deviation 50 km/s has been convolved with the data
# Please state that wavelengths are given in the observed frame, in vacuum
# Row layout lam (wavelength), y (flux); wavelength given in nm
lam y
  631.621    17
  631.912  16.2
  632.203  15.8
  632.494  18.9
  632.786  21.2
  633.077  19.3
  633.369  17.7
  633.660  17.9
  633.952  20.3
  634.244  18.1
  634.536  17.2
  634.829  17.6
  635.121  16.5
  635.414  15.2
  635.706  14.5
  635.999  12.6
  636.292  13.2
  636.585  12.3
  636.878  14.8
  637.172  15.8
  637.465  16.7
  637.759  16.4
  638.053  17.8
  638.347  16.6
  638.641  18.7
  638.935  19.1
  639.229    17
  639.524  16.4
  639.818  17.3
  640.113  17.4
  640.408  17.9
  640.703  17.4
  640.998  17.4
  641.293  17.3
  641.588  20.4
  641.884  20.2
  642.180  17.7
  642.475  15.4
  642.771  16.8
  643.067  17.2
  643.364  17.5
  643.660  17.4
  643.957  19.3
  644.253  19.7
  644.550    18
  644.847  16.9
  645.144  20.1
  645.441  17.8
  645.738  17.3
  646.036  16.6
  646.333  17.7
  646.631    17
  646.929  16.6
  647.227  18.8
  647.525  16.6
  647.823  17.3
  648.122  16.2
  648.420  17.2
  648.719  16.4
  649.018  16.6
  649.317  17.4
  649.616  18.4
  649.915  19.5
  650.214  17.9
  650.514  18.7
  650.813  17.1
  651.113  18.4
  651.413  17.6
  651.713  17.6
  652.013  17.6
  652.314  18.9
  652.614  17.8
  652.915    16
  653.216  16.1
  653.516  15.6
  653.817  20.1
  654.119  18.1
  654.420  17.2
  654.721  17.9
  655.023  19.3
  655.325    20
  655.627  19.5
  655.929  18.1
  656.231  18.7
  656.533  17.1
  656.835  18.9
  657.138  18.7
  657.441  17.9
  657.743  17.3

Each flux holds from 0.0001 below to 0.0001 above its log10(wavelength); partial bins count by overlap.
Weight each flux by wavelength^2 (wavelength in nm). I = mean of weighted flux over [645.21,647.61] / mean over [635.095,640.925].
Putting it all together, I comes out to 1.1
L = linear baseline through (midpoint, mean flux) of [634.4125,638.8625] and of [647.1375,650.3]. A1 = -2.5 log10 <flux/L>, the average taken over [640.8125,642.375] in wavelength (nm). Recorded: -0.13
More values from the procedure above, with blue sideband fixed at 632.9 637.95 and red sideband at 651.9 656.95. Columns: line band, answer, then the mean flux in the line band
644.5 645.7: -0.06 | 18.1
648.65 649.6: 0.03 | 17.1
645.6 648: 0.01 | 17.2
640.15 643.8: -0.05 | 17.7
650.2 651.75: -0.01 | 17.9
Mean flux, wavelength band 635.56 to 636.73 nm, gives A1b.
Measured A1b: 13.2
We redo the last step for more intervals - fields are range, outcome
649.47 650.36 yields 18.6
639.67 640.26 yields 17.4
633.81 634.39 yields 19.2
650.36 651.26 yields 18.1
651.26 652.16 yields 17.6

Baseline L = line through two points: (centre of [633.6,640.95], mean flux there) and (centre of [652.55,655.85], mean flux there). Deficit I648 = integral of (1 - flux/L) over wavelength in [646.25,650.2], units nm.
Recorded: 0.024 nm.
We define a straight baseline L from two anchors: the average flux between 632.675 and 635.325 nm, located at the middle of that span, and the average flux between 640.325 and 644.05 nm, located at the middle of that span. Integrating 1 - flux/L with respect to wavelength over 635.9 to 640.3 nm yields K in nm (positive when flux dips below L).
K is 0.45 nm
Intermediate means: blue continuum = 18.3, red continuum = 17.8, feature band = 16.2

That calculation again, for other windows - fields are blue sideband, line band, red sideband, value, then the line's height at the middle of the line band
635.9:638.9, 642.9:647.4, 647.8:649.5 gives -0.375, 16.5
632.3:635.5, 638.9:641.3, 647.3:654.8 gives 0.074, 18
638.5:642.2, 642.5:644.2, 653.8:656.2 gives 0.053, 18.2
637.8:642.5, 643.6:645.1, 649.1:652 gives -0.047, 17.9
